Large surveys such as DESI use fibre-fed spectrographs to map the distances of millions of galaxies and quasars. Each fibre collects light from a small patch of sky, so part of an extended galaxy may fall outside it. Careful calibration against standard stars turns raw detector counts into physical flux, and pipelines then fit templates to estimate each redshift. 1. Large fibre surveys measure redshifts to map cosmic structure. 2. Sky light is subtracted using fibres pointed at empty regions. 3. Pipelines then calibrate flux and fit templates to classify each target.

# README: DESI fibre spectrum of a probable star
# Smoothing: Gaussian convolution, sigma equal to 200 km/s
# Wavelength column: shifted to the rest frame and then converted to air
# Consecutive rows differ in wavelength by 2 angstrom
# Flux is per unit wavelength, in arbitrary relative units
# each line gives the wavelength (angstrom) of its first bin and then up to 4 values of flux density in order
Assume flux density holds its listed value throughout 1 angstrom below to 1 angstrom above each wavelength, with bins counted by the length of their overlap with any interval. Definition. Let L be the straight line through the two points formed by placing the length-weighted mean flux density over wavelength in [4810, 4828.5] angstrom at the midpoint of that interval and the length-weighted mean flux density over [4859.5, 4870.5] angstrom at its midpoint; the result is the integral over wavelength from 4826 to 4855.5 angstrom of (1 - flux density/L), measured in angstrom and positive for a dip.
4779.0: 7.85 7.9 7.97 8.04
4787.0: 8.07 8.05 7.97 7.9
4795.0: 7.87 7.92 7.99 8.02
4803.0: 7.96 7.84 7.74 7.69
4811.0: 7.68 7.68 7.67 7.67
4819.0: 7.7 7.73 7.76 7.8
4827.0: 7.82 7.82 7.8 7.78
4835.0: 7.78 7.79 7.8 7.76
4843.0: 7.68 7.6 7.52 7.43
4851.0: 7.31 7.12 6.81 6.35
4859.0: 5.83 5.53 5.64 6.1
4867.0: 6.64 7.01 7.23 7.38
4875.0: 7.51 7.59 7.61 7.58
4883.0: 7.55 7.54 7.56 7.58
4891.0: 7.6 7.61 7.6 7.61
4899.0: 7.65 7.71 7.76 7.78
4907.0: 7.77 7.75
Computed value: -2.47 angstrom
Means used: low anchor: 7.73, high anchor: 6.22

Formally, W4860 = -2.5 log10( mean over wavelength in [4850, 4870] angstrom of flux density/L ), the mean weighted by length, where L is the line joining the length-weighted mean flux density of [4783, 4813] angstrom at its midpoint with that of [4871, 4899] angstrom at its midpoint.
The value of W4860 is 0.189 mag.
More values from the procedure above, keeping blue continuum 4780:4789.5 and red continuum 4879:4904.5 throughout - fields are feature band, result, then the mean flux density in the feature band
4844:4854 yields 0.05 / 7.4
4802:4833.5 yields 0.02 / 7.76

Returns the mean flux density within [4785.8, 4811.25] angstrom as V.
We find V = 7.91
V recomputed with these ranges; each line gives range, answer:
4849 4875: 6.65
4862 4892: 7.21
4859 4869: 6.07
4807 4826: 7.71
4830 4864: 7.15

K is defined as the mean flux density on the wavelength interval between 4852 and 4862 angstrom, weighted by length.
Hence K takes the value 6.33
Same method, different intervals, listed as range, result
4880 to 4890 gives 7.56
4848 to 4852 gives 7.37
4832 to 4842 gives 7.78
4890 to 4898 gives 7.61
